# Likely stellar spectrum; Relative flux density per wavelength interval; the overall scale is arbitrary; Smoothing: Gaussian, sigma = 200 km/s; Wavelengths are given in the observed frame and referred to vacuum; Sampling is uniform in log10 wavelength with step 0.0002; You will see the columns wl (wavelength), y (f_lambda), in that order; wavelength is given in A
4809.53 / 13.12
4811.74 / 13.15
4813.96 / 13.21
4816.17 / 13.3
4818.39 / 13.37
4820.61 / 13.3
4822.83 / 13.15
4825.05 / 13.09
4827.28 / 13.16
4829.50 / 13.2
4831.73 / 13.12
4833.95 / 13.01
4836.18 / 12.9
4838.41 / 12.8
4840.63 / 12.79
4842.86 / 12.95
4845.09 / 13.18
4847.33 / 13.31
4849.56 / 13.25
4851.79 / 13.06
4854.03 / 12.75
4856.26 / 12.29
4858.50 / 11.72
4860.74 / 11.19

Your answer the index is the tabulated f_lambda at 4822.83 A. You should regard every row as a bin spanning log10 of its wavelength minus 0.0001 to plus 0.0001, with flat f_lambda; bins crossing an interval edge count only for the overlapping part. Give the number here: 13.15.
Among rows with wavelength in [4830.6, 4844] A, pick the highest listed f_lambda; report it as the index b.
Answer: 13.12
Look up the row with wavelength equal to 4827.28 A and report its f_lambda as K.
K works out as 13.16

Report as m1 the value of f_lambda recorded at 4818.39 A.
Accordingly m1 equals 13.37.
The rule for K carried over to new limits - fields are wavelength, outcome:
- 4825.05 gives 13.09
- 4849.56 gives 13.25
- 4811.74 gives 13.15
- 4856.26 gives 12.29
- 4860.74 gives 11.19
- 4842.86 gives 12.95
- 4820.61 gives 13.3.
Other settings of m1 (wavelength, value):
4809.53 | 13.12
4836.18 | 12.9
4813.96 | 13.21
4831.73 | 13.12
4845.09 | 13.18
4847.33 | 13.31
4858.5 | 11.72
